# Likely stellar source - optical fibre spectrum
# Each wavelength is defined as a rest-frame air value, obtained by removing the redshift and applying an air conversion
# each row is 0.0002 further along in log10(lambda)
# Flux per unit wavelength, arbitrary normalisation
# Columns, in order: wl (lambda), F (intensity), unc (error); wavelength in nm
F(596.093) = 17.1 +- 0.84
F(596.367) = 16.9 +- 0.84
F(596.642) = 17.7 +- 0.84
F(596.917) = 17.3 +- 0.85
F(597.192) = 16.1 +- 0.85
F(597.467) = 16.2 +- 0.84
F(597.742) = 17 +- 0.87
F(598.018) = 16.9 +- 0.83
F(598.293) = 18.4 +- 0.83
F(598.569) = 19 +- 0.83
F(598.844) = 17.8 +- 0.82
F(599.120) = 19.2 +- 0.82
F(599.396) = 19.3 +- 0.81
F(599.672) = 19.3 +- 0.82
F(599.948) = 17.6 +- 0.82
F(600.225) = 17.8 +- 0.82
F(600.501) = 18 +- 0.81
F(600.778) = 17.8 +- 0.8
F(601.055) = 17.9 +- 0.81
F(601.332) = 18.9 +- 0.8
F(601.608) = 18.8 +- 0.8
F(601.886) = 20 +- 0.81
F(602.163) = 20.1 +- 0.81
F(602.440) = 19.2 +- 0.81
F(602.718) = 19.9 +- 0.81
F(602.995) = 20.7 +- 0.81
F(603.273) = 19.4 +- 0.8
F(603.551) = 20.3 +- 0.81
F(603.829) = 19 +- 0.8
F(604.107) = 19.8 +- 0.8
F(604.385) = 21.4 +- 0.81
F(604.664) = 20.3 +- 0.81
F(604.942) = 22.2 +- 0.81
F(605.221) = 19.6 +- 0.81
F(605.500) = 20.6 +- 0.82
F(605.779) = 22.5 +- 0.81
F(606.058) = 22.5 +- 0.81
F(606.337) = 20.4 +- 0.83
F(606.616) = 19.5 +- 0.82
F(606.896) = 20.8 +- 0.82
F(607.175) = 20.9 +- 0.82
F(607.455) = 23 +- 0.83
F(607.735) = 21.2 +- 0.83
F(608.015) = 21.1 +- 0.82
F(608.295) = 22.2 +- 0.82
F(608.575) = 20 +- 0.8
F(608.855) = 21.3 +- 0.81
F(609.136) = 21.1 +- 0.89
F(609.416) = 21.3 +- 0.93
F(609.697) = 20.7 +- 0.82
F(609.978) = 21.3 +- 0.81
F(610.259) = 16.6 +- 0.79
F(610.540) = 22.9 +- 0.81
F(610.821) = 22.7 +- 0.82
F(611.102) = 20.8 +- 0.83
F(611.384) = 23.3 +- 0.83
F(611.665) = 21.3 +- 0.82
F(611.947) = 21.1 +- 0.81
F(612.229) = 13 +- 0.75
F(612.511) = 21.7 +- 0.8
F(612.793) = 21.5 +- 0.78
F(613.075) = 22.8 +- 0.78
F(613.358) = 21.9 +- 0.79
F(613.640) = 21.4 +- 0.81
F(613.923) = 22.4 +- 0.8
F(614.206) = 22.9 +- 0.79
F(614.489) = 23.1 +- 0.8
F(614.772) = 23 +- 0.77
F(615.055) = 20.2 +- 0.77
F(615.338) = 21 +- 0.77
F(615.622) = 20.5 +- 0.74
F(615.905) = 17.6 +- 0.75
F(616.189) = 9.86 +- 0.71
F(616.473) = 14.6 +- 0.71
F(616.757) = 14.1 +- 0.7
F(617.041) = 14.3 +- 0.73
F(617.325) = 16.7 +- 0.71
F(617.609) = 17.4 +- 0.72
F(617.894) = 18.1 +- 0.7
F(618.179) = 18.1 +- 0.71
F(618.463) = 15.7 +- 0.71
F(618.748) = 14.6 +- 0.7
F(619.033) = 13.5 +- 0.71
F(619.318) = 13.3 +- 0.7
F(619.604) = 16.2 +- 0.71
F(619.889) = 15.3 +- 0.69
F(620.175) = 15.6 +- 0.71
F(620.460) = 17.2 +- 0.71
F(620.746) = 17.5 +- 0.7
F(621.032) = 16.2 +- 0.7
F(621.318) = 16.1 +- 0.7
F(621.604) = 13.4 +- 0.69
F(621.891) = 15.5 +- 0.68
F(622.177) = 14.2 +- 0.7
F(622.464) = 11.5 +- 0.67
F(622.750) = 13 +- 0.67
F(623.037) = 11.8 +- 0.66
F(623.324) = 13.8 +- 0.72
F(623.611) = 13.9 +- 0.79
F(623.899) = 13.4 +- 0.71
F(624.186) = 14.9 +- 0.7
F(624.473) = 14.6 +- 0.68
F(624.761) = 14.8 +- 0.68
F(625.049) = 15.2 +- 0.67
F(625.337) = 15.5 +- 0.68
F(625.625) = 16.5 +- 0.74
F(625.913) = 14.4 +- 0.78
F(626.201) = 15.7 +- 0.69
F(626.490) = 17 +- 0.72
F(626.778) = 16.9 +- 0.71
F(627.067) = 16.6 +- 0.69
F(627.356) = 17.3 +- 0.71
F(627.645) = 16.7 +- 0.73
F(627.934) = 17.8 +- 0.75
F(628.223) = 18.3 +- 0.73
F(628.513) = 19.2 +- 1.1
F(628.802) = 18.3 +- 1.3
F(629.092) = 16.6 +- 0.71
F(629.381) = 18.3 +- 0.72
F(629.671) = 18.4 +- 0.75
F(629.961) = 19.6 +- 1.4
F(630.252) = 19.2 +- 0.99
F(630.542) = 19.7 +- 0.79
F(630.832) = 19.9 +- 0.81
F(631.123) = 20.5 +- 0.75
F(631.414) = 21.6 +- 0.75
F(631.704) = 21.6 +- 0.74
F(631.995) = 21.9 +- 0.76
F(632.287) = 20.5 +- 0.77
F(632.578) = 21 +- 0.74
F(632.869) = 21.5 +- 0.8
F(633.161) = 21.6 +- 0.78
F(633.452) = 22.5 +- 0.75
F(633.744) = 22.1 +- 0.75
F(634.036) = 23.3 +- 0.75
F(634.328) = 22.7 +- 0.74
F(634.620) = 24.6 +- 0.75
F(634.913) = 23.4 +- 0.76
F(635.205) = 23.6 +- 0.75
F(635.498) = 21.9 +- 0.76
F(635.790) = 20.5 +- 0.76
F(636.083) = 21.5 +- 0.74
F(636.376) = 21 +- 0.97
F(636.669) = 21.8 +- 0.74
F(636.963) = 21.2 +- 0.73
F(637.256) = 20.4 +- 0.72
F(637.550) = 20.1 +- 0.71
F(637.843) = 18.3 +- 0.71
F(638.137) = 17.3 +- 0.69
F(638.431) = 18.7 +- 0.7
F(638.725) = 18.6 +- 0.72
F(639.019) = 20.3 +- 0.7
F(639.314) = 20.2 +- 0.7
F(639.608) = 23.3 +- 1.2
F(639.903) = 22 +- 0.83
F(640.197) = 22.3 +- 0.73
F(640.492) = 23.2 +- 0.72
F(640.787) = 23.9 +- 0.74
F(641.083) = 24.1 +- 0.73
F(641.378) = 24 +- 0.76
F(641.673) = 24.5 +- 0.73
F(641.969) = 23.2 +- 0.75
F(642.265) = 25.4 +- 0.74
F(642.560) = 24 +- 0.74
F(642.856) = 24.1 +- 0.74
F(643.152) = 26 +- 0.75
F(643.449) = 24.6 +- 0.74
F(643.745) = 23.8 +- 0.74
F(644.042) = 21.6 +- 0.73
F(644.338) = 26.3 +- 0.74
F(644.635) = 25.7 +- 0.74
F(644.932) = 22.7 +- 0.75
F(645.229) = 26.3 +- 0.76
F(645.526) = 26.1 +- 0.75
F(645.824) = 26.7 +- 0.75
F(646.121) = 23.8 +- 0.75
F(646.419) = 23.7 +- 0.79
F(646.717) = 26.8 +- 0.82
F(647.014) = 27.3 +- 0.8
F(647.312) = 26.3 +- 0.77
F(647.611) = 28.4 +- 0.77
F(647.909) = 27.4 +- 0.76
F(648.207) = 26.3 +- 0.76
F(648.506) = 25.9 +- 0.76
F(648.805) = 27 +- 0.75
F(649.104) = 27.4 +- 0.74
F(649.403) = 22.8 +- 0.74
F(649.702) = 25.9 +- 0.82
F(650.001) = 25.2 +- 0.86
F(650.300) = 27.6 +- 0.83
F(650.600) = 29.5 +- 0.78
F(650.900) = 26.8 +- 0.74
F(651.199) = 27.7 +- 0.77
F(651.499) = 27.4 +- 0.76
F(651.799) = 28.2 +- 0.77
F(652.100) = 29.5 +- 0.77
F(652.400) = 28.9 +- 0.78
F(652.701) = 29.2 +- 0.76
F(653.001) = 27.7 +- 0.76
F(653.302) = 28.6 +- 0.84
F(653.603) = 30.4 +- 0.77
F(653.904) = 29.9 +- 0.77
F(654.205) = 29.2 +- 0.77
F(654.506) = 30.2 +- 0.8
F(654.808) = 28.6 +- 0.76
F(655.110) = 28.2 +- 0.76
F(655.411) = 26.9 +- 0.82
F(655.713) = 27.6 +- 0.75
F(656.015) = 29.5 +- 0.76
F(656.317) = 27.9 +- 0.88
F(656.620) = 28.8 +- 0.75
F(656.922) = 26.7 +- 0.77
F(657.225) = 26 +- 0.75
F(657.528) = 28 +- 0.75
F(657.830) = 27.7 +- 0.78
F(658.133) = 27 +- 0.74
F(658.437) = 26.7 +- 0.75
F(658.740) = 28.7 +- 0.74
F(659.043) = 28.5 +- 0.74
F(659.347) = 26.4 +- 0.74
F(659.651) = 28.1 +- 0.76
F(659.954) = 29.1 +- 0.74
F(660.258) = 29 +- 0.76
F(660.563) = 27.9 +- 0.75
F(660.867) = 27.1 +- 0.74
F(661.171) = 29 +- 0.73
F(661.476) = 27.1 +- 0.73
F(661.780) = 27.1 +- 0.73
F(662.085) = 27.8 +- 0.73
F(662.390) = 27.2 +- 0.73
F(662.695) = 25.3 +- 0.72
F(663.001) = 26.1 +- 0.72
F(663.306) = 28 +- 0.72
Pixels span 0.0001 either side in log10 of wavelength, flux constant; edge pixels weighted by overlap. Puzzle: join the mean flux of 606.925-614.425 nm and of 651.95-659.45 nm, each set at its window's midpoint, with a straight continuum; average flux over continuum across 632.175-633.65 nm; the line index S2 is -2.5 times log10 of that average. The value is 0.15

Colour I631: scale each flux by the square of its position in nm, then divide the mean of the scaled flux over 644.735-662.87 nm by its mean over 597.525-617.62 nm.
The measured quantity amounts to 1.6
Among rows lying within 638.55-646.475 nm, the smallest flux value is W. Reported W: 18.6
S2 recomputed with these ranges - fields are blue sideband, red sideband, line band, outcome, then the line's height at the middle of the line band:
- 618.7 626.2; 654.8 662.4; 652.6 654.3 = -0.128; 25.9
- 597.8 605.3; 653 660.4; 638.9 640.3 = 0.176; 25.4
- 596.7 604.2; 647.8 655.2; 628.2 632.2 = 0.221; 24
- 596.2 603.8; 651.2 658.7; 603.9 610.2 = -0.070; 19.7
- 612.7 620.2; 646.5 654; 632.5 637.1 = 0.047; 23.1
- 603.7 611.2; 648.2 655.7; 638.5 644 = 0.136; 26.2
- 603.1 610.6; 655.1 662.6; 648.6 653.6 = -0.033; 26.7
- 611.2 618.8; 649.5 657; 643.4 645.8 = 0.060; 26.1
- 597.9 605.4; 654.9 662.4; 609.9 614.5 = -0.018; 20.8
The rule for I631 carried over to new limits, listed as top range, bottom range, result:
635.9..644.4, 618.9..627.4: 1.56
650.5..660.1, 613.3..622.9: 1.88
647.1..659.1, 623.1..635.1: 1.61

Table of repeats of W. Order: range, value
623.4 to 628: 13.4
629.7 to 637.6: 19.2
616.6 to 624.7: 11.5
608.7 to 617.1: 9.86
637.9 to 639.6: 17.3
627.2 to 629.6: 16.6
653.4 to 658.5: 26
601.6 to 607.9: 18.8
